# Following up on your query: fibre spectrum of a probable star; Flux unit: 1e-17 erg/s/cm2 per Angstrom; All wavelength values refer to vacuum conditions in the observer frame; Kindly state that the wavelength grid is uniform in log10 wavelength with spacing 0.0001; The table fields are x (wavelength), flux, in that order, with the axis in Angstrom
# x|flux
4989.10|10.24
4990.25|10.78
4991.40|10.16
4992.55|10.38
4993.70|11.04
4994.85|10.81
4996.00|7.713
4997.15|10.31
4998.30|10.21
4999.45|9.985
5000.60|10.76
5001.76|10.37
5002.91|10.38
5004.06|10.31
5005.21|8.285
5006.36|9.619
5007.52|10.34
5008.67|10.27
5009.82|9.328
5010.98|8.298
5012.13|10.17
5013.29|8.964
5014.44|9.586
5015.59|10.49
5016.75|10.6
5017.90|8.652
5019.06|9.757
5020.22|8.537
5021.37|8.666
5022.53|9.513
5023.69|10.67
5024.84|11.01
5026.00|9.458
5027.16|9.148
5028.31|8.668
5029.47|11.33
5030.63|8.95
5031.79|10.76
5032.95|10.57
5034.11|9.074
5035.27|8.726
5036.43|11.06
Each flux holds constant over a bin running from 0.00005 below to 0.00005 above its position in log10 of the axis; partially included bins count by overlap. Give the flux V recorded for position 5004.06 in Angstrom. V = 10.31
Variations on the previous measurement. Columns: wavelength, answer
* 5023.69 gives 10.67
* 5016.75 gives 10.6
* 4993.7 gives 11.04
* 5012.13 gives 10.17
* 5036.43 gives 11.06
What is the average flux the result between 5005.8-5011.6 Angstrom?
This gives 9.57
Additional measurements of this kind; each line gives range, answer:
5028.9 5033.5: 10.4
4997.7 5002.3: 10.3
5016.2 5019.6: 9.66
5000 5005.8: 10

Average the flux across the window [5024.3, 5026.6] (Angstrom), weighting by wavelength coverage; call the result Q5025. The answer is 10.2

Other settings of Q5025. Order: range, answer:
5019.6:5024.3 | 9.37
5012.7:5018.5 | 9.66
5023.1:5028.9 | 9.8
